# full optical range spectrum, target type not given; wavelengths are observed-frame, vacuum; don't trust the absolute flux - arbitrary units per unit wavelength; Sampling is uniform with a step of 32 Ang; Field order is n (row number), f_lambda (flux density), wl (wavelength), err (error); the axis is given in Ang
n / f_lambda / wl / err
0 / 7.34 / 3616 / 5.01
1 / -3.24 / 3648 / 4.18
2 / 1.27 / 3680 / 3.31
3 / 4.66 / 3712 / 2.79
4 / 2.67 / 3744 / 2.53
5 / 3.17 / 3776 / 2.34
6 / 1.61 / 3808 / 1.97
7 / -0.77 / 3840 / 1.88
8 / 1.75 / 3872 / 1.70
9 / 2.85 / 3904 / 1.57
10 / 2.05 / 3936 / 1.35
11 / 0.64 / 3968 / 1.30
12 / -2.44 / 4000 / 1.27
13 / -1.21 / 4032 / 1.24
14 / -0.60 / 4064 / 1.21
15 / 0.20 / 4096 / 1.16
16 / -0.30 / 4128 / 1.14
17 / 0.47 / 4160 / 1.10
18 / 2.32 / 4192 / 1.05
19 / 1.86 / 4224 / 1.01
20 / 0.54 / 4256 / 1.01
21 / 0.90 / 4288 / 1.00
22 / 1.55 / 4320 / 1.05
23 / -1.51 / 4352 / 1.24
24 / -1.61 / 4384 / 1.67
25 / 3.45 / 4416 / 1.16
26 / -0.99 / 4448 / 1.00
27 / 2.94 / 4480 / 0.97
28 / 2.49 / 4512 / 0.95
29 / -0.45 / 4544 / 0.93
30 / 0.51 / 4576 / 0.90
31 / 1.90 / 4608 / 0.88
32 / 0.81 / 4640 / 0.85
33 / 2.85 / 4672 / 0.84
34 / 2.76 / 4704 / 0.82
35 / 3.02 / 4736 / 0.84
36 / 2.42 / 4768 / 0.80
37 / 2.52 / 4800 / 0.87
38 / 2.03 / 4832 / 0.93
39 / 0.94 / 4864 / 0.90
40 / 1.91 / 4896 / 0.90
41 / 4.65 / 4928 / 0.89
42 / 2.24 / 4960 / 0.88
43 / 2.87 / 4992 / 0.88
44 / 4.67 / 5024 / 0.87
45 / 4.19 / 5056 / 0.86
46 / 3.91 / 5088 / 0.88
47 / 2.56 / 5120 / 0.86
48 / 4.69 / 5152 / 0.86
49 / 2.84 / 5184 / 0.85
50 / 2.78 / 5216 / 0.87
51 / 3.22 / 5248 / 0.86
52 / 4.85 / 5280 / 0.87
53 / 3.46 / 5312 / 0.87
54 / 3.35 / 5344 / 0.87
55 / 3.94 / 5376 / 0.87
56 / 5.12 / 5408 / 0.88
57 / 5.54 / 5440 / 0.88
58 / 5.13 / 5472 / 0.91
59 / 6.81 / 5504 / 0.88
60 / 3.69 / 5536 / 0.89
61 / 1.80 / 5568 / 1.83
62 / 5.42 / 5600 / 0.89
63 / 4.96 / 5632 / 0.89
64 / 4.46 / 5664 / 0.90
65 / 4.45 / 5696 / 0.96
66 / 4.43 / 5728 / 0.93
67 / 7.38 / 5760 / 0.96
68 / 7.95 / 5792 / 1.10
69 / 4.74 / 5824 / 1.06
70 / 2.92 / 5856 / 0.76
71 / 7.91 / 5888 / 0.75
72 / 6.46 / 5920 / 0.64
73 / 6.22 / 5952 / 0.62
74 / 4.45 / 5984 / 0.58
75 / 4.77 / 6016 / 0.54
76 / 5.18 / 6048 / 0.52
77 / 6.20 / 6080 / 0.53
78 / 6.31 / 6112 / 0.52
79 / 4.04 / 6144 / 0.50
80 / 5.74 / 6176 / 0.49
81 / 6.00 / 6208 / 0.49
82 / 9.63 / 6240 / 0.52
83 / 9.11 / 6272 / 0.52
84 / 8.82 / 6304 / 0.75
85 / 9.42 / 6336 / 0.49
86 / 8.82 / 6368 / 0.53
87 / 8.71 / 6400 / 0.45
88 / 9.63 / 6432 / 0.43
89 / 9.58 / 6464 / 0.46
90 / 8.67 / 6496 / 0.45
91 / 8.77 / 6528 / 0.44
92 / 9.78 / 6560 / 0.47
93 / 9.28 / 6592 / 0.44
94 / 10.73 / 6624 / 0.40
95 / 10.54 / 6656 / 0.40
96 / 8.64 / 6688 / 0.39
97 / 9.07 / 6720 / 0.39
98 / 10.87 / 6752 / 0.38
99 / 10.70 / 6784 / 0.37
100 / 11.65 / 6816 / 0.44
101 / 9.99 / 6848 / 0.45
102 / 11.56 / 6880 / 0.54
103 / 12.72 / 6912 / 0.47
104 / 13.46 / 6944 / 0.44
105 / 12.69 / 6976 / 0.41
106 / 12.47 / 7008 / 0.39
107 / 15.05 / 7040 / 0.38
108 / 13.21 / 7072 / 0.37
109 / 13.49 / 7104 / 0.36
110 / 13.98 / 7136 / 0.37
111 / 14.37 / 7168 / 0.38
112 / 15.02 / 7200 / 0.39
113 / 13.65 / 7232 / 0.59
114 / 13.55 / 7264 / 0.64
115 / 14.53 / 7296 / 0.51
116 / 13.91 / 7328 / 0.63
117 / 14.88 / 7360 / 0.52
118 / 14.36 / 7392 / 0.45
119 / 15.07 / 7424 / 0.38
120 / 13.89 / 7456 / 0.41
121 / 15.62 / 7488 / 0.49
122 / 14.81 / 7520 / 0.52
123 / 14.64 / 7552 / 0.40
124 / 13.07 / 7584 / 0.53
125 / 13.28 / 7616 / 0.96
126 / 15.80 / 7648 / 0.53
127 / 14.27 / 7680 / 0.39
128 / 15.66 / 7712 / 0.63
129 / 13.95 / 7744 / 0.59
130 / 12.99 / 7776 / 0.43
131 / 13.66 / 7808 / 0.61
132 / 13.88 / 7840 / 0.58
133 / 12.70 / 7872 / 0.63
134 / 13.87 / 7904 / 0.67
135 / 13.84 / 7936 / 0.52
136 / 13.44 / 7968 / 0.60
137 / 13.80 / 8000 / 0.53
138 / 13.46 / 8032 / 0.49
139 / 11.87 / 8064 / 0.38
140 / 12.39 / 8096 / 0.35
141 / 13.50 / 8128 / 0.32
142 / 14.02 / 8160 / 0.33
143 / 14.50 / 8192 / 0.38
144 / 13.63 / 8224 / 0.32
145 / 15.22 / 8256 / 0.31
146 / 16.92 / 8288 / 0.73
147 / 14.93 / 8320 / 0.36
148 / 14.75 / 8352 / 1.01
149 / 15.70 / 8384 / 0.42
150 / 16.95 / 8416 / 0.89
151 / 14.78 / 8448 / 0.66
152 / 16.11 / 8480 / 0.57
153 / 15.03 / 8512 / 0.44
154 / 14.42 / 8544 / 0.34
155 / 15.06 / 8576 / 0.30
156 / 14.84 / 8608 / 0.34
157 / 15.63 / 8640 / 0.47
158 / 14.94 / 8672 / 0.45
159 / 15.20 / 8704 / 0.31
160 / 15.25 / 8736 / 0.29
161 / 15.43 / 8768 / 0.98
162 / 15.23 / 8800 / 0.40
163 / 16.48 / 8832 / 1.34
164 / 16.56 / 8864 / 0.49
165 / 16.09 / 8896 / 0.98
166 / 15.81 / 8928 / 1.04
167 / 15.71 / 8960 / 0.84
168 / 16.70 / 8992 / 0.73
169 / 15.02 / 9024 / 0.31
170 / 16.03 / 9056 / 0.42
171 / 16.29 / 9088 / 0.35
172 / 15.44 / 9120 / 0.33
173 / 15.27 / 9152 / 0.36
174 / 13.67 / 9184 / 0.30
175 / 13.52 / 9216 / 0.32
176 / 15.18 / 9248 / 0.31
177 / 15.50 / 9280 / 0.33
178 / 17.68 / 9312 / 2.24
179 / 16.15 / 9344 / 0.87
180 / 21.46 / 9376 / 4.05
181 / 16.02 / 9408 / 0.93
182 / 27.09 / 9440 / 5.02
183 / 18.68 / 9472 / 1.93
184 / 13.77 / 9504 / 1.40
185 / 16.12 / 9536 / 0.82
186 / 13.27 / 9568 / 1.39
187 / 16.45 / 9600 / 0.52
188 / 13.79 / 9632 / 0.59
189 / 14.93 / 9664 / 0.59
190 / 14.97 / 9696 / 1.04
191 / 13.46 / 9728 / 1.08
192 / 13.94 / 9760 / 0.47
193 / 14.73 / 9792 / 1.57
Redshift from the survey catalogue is 0.560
